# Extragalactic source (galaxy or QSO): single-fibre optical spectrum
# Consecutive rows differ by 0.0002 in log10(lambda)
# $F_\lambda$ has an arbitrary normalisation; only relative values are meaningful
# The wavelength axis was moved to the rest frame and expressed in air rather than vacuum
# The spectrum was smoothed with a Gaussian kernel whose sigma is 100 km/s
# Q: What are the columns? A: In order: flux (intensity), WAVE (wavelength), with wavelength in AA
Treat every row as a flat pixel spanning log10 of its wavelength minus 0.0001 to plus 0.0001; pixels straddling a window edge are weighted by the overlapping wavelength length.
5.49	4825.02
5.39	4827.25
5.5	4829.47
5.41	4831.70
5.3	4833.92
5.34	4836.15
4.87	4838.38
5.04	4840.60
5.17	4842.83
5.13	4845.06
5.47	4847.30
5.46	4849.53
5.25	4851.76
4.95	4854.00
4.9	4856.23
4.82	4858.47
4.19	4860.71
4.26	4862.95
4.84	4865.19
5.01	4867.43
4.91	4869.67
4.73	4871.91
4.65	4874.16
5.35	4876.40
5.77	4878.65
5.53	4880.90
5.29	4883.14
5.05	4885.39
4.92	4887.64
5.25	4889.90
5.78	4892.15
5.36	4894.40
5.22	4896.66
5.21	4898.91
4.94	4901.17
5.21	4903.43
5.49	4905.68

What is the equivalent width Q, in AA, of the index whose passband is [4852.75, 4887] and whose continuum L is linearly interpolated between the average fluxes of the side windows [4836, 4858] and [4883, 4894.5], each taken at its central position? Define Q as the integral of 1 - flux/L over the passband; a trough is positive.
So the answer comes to 1.70 AA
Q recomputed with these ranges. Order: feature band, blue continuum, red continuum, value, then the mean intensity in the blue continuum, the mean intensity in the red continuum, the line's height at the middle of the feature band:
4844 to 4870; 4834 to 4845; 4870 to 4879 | 0.8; 5.13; 5.05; 5.09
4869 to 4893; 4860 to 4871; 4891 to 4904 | -1.1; 4.66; 5.29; 4.97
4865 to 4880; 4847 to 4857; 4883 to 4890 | 0.2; 5.2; 5.08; 5.13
